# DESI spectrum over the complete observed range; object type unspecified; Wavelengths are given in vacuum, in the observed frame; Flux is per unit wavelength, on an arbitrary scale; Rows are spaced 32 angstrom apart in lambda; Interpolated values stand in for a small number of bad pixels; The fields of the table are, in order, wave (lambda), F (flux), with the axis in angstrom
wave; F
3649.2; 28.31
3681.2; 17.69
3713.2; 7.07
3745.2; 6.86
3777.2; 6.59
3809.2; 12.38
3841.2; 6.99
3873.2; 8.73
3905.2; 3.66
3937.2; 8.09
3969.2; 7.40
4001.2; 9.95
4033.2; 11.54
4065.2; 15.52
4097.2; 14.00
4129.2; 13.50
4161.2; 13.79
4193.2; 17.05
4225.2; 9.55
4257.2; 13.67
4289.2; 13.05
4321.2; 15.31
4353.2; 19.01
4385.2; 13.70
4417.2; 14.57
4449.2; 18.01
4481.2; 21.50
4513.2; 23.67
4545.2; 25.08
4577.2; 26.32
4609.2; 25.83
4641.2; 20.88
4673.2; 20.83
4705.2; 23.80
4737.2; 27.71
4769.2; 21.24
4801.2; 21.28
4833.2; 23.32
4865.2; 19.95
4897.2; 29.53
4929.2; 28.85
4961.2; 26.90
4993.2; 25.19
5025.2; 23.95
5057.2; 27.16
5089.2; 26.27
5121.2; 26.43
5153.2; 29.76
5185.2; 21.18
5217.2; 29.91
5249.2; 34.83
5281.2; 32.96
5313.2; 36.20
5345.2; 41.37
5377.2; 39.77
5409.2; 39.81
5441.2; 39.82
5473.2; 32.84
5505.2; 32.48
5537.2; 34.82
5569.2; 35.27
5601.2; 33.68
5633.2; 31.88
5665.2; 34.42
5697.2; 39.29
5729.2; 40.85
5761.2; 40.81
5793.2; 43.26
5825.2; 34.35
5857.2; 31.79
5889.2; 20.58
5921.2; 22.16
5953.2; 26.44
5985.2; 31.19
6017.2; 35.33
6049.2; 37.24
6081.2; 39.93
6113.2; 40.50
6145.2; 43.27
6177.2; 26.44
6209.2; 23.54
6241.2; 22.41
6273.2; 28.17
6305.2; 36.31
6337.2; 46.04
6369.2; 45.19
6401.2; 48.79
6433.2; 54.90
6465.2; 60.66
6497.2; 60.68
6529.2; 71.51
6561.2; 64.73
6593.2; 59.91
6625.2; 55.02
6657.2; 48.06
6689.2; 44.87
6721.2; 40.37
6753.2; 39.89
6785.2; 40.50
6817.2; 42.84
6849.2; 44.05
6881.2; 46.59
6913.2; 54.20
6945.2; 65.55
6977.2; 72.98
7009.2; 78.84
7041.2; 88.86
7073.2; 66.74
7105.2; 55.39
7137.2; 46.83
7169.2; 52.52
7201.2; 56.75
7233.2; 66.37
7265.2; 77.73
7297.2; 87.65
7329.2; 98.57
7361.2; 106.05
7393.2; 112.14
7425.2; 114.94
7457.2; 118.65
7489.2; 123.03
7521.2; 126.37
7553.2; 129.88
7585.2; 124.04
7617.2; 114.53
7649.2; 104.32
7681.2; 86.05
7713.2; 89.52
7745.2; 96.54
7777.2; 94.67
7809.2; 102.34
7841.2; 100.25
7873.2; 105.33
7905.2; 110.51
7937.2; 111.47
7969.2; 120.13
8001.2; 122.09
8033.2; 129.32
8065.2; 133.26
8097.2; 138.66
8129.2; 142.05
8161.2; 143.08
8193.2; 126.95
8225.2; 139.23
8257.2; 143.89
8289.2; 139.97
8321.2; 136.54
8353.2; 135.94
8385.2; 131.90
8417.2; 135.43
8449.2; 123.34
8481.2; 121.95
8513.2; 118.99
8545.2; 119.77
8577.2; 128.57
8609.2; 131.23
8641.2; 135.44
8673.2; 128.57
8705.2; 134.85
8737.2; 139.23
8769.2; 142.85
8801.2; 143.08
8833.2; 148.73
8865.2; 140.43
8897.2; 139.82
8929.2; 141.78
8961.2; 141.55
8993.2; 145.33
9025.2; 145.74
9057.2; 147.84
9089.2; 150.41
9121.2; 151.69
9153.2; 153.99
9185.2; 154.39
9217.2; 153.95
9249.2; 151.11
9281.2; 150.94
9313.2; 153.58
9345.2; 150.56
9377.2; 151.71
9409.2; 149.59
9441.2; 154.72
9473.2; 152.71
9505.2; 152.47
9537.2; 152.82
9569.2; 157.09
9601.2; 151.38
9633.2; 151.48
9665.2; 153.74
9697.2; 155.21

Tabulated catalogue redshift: 0.000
